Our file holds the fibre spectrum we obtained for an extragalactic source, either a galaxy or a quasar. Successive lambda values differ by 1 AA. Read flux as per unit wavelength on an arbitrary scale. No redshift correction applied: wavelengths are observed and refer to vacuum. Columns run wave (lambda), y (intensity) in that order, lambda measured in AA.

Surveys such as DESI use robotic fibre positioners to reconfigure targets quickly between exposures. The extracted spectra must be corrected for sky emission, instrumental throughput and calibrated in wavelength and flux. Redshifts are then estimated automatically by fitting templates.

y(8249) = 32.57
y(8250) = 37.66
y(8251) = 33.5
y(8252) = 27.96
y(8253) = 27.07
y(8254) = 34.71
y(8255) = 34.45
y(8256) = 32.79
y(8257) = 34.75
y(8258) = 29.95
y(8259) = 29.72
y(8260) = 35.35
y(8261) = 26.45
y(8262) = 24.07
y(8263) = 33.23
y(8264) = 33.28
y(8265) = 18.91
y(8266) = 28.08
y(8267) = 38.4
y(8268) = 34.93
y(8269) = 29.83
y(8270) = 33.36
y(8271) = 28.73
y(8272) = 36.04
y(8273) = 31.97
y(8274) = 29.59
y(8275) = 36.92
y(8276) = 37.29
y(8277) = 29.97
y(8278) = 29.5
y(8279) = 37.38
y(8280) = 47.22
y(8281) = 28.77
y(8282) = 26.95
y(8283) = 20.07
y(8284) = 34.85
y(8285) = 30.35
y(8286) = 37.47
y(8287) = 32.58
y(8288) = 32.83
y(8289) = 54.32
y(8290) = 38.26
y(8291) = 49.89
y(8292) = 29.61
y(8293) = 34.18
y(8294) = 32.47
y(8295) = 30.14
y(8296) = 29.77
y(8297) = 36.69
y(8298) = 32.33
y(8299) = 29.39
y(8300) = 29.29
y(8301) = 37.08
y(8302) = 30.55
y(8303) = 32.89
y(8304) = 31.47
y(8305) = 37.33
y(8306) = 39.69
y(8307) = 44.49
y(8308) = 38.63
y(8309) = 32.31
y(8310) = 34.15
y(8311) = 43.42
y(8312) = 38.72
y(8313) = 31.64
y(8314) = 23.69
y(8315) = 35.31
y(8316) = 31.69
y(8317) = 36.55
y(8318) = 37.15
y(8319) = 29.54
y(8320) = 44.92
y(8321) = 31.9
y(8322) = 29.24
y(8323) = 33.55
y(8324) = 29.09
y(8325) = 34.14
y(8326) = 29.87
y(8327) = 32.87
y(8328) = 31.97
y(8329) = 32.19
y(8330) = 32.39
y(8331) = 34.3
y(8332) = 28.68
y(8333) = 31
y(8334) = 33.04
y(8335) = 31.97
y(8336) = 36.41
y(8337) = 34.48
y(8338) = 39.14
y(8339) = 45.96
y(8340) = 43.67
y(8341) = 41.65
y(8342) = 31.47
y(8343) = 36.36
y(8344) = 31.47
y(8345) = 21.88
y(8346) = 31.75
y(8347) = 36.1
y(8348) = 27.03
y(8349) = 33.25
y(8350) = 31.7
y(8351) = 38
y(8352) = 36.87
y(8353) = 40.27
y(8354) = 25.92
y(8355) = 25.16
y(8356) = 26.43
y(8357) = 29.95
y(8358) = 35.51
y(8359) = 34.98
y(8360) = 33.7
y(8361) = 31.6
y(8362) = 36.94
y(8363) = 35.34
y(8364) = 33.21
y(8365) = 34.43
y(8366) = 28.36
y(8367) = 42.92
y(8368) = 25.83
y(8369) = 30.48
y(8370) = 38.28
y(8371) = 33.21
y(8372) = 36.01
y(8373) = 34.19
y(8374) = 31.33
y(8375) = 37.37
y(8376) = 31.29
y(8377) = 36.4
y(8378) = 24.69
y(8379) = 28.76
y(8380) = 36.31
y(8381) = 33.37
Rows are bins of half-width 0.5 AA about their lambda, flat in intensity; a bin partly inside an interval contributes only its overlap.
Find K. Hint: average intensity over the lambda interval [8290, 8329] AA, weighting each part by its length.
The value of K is 34.2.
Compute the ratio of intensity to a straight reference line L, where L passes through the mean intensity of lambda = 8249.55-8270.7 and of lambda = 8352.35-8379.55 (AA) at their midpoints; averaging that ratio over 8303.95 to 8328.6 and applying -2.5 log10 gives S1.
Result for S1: -0.08 mag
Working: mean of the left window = 31.3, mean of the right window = 32.7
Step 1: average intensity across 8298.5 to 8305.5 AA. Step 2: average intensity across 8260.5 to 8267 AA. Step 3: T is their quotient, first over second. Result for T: 1.2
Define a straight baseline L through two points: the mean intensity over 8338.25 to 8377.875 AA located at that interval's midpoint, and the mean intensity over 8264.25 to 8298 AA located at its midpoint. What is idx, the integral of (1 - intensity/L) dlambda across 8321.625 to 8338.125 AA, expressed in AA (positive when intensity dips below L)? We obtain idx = 0.6 AA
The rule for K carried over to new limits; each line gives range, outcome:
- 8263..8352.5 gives 33.9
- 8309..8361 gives 33.5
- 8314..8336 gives 32.8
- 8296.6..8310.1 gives 34.7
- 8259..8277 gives 31.5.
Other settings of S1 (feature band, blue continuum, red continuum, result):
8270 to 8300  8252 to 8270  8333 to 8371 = -0.07 mag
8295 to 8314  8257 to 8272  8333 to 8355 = -0.07 mag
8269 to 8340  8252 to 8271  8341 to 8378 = -0.08 mag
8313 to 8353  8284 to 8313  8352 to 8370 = 0.01 mag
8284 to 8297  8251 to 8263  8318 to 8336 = -0.14 mag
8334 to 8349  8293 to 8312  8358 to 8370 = -0.02 mag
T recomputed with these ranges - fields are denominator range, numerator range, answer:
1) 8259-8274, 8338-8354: 1.14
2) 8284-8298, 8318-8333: 0.91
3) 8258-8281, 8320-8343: 1.07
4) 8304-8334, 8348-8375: 0.97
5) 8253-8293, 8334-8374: 1.02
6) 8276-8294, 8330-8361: 0.96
